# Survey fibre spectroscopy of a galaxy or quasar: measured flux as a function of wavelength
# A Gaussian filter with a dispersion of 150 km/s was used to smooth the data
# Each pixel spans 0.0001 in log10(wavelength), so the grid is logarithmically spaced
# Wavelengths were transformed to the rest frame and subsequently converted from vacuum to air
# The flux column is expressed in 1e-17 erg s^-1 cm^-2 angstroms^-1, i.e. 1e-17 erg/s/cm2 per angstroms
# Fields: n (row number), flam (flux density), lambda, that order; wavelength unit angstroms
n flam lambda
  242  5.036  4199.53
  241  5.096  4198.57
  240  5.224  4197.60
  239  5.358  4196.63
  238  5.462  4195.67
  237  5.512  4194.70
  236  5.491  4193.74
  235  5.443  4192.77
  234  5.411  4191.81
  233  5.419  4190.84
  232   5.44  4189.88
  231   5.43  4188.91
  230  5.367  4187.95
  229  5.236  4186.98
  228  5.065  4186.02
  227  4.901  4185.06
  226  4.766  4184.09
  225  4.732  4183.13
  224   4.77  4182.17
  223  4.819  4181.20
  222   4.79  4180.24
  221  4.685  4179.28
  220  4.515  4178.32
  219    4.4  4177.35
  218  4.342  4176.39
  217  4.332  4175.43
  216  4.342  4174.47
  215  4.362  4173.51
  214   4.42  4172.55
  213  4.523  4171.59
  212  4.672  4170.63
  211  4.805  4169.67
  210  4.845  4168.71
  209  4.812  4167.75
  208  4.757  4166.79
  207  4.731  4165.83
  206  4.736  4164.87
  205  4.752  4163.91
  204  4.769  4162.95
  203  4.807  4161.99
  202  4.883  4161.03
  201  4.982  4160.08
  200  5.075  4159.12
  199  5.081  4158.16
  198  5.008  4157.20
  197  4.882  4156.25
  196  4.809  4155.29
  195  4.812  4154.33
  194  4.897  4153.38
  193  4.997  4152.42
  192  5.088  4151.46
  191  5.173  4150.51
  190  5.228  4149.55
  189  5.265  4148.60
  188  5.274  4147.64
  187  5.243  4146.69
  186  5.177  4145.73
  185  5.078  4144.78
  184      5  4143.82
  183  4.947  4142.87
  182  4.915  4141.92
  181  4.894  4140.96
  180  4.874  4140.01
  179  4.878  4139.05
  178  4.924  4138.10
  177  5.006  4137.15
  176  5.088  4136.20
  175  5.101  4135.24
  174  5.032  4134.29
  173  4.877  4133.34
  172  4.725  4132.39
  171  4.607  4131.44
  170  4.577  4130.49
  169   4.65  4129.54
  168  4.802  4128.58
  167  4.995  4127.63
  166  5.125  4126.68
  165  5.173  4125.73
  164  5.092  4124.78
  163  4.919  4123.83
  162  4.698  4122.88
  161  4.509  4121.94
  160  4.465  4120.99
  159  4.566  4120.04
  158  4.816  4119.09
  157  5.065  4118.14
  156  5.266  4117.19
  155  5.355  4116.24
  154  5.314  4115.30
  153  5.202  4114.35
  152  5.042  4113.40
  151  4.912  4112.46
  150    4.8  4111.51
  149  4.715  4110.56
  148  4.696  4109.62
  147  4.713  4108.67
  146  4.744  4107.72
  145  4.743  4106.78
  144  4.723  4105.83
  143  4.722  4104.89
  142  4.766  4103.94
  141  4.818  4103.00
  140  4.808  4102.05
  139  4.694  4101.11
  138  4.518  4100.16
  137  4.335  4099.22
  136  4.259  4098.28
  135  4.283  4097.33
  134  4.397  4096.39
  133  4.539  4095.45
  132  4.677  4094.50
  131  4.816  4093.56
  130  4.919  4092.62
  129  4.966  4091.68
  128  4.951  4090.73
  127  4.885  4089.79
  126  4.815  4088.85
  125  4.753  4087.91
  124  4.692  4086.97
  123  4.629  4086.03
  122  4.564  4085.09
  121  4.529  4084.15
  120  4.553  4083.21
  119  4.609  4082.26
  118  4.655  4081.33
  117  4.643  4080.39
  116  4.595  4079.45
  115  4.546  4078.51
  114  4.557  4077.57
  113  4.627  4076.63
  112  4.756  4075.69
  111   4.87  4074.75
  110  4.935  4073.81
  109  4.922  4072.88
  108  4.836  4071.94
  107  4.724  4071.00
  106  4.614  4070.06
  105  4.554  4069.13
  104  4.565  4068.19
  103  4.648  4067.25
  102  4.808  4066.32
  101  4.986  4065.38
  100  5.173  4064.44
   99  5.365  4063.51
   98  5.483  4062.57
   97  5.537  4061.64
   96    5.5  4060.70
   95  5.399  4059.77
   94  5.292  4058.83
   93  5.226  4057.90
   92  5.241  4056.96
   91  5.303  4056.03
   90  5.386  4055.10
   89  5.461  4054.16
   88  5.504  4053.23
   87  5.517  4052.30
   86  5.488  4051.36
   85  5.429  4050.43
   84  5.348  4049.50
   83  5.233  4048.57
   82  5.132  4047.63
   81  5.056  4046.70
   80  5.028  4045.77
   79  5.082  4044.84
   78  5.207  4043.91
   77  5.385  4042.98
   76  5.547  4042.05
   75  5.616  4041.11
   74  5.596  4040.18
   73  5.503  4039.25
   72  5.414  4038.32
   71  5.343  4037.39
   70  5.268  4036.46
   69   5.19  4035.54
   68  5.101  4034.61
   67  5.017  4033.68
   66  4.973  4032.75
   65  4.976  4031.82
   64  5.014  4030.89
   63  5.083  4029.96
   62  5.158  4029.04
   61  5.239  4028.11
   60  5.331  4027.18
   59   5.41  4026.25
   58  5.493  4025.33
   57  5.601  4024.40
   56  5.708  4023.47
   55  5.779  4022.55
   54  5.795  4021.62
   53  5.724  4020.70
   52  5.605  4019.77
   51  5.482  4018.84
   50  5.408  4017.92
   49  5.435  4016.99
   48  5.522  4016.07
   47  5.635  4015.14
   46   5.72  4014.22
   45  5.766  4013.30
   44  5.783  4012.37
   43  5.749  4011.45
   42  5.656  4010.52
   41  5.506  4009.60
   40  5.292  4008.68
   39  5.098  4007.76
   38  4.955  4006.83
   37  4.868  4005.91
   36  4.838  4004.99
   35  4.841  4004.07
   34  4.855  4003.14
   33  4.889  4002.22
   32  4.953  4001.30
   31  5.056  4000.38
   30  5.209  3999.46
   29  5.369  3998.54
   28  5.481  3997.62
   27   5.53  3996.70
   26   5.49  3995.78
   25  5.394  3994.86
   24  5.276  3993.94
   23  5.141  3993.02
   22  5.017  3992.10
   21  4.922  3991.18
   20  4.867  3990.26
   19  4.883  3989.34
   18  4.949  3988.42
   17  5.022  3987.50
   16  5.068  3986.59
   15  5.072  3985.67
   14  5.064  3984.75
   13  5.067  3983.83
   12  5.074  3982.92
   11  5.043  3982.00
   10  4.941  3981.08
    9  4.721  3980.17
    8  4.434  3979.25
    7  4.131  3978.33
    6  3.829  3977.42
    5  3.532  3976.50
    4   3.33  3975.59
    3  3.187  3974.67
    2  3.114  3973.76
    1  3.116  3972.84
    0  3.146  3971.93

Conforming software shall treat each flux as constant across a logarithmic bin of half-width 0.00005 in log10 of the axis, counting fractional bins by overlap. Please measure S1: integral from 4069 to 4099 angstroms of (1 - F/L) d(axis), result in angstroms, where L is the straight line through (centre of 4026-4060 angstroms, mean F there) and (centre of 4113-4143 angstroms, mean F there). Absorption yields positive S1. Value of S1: 2.5 angstroms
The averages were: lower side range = 5.28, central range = 4.68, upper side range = 4.92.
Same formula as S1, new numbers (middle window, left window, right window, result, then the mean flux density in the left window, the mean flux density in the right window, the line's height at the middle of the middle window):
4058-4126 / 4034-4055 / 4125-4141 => 3.8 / 5.34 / 4.9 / 5.1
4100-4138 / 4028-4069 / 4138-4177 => 1.0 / 5.24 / 4.86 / 4.99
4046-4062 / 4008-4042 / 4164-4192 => -0.1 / 5.44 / 4.8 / 5.32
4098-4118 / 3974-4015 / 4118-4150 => 0.4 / 4.97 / 4.93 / 4.94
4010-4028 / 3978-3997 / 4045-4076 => -1.9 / 5.01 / 5.13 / 5.06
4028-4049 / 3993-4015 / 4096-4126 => -0.4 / 5.29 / 4.78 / 5.13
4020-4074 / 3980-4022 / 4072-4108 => -3.2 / 5.24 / 4.68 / 4.95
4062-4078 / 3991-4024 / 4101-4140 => 0.7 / 5.36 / 4.87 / 5.09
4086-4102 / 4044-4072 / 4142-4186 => 1.3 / 5.17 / 4.83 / 5.05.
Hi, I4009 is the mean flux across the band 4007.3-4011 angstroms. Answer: 5.39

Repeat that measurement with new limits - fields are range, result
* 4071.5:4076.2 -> 4.86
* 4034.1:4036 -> 5.15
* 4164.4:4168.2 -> 4.76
